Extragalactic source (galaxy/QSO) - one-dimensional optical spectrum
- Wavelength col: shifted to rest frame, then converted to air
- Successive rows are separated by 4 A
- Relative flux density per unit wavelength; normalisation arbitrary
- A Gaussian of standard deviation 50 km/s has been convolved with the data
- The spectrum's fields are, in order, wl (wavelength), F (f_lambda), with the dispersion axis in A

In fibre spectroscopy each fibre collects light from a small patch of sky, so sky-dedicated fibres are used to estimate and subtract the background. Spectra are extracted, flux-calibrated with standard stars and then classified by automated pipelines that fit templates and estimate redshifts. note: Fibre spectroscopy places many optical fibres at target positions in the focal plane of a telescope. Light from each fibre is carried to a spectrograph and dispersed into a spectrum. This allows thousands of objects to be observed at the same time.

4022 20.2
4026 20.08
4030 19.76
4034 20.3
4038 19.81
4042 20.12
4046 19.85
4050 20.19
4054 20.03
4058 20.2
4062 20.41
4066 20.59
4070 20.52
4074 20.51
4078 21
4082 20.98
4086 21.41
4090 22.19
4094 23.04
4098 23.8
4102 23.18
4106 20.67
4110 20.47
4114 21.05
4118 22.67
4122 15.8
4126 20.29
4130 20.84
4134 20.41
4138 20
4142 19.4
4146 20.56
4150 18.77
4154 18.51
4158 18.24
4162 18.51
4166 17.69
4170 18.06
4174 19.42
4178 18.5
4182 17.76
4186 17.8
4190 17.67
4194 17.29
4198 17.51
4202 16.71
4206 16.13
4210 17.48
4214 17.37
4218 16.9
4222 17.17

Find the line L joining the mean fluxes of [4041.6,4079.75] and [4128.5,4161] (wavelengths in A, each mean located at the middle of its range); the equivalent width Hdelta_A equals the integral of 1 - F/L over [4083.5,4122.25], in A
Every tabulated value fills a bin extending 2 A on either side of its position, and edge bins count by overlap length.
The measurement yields -3.4 A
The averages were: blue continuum 20.3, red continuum 19.5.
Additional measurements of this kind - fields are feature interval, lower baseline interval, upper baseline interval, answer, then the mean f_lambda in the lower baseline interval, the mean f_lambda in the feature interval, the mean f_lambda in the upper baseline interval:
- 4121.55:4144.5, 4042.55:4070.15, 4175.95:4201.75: -1.2 A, 20.2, 19.7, 17.7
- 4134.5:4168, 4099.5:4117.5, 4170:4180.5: 1.2 A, 21.5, 19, 18.7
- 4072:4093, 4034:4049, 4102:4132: -1.1 A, 20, 21.3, 20.5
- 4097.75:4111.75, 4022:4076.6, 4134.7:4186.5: -1.7 A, 20.2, 21.8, 18.8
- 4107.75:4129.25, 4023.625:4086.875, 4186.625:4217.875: -1.3 A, 20.3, 20.1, 17.2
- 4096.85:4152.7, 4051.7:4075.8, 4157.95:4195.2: -3.9 A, 20.4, 20.5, 18.1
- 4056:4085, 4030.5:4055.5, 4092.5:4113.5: 0.5 A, 20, 20.6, 22.1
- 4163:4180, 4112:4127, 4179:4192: -0.2 A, 19.9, 18.4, 17.8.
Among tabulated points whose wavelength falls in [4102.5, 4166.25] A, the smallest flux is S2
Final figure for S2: 15.8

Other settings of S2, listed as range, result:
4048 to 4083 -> 20.03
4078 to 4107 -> 20.67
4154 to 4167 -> 17.69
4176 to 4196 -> 17.29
